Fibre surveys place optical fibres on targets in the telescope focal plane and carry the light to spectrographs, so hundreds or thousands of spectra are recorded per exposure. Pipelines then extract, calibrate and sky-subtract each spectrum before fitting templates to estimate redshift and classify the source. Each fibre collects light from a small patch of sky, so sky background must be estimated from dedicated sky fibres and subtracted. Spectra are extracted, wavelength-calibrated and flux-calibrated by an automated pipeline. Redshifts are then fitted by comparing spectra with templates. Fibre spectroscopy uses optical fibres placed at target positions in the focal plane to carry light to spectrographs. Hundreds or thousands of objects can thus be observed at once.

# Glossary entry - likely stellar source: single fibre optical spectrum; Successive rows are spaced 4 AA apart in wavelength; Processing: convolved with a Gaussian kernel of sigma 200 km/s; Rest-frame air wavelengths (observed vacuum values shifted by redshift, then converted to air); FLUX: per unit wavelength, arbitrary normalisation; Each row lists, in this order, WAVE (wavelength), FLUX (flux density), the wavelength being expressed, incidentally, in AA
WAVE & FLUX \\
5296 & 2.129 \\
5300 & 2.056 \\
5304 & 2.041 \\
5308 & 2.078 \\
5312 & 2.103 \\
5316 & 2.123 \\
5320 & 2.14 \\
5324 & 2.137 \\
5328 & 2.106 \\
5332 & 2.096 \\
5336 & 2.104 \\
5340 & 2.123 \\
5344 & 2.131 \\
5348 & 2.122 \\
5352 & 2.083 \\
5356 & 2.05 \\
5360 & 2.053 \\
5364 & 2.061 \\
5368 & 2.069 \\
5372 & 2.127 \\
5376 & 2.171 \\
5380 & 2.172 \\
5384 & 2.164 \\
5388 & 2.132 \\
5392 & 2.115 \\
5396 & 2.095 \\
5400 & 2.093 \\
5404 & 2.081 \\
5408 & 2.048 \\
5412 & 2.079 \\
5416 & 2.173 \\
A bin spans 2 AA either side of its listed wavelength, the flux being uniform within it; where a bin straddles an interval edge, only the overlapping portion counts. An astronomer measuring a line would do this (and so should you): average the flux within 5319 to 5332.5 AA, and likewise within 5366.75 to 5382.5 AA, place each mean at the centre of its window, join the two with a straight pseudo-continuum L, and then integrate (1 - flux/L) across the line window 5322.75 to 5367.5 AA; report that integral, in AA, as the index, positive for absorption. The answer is 0.7 AA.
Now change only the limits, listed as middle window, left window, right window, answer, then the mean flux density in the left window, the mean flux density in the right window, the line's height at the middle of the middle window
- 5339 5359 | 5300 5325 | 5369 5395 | 0.22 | 2.1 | 2.14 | 2.12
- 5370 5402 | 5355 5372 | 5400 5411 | -1.00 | 2.07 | 2.07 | 2.07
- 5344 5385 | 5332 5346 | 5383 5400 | 0.22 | 2.12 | 2.12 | 2.12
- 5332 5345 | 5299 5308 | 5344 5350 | -0.02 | 2.05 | 2.12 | 2.11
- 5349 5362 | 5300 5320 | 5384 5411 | 0.17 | 2.09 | 2.1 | 2.09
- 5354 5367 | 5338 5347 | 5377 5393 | 0.49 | 2.13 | 2.15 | 2.14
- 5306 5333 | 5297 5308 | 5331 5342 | -0.36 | 2.06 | 2.11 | 2.08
